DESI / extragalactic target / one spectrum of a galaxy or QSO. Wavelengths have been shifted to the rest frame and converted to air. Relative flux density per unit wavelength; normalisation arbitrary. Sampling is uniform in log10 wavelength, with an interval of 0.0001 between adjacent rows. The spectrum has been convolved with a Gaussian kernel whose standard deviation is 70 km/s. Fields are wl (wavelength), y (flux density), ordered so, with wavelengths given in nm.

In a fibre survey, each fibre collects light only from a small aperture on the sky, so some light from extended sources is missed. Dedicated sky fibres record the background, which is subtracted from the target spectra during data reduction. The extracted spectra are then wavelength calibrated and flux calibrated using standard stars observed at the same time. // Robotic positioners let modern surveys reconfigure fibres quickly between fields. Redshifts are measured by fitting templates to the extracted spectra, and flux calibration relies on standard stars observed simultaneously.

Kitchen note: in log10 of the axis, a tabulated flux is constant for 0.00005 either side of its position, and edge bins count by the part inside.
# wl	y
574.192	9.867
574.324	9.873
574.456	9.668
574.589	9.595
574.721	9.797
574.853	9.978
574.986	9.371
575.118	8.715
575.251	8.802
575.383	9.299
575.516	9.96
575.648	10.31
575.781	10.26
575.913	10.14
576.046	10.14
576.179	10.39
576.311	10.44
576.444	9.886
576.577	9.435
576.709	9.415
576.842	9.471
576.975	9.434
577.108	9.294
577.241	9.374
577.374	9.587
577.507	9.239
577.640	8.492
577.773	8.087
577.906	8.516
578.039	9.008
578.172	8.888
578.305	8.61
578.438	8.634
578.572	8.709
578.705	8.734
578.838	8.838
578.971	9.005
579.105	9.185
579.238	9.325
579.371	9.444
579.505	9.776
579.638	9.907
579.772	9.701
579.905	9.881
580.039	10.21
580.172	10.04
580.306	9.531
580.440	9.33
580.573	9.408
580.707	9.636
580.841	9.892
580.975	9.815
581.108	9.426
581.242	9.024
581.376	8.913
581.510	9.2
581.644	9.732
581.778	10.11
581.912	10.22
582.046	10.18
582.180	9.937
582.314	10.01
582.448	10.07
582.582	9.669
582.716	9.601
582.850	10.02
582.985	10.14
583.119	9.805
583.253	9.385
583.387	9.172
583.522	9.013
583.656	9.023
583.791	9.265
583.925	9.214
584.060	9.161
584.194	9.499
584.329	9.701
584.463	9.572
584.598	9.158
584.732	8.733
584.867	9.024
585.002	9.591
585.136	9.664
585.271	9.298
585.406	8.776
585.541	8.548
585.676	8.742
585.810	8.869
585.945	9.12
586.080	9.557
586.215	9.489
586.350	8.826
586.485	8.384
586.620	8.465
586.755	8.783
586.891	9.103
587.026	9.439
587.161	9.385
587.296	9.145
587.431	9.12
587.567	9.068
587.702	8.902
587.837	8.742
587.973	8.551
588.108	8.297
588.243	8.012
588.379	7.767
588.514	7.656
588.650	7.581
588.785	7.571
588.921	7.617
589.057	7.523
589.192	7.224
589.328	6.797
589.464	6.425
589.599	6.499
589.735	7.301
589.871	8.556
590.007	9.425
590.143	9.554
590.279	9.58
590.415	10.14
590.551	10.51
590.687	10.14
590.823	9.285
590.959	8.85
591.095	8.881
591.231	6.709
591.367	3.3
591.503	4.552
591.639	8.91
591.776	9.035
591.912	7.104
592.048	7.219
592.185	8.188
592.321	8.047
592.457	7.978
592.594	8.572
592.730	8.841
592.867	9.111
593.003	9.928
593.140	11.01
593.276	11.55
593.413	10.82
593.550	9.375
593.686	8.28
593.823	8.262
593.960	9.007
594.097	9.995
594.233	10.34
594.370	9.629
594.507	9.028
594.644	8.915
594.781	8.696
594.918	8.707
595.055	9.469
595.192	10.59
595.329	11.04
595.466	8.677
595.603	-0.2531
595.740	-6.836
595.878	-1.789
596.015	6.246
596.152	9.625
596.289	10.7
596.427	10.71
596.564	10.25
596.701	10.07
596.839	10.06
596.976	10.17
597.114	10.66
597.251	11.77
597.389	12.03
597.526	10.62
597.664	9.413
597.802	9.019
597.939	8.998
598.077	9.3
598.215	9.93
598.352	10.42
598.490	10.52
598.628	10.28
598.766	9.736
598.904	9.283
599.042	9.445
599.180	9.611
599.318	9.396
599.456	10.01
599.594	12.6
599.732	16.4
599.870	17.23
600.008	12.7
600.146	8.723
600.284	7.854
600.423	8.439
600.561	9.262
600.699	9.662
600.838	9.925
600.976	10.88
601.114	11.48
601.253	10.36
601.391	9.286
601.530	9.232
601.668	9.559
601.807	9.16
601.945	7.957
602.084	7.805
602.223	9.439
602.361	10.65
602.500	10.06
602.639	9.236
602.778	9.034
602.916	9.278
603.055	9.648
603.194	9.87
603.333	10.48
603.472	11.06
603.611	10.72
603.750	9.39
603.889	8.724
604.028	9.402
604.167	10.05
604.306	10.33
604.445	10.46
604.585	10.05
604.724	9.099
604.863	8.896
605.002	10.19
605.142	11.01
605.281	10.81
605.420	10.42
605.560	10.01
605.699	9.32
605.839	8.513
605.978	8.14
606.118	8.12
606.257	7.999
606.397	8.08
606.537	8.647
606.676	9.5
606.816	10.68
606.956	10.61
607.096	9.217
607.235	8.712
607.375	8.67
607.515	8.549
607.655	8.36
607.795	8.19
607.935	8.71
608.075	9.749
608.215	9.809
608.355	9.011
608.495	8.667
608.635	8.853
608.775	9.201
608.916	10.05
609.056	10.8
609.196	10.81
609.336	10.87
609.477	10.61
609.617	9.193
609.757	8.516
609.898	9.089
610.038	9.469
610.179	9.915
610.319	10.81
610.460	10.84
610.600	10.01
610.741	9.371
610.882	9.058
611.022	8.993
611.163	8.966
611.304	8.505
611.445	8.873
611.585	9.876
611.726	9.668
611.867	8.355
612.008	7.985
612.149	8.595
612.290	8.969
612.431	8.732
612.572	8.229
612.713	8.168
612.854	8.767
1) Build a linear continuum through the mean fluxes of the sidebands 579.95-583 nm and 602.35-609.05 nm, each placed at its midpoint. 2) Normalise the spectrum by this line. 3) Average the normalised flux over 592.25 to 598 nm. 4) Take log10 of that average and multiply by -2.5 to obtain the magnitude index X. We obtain 0.10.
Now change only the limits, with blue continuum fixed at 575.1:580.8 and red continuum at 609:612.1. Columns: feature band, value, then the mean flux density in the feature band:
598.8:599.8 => -0.15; 10.9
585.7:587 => 0.06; 8.96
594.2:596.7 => 0.26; 7.46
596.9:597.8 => -0.12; 10.6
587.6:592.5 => 0.18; 8.02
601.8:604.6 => -0.02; 9.66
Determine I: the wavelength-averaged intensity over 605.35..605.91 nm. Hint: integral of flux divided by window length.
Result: 9.57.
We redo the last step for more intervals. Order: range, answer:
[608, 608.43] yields 9.51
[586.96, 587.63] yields 9.23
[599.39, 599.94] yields 14.1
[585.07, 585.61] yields 9.06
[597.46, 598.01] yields 9.5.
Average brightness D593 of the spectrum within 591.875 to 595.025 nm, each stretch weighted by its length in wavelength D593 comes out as 9.09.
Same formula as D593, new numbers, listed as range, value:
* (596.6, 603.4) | 10.1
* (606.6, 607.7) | 9.31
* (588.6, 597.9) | 8.43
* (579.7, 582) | 9.65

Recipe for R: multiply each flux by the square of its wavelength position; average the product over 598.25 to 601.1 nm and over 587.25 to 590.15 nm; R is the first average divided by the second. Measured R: 1.38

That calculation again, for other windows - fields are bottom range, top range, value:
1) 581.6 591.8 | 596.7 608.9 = 1.17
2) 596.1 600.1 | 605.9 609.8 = 0.89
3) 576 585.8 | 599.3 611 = 1.13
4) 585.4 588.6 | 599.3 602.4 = 1.24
